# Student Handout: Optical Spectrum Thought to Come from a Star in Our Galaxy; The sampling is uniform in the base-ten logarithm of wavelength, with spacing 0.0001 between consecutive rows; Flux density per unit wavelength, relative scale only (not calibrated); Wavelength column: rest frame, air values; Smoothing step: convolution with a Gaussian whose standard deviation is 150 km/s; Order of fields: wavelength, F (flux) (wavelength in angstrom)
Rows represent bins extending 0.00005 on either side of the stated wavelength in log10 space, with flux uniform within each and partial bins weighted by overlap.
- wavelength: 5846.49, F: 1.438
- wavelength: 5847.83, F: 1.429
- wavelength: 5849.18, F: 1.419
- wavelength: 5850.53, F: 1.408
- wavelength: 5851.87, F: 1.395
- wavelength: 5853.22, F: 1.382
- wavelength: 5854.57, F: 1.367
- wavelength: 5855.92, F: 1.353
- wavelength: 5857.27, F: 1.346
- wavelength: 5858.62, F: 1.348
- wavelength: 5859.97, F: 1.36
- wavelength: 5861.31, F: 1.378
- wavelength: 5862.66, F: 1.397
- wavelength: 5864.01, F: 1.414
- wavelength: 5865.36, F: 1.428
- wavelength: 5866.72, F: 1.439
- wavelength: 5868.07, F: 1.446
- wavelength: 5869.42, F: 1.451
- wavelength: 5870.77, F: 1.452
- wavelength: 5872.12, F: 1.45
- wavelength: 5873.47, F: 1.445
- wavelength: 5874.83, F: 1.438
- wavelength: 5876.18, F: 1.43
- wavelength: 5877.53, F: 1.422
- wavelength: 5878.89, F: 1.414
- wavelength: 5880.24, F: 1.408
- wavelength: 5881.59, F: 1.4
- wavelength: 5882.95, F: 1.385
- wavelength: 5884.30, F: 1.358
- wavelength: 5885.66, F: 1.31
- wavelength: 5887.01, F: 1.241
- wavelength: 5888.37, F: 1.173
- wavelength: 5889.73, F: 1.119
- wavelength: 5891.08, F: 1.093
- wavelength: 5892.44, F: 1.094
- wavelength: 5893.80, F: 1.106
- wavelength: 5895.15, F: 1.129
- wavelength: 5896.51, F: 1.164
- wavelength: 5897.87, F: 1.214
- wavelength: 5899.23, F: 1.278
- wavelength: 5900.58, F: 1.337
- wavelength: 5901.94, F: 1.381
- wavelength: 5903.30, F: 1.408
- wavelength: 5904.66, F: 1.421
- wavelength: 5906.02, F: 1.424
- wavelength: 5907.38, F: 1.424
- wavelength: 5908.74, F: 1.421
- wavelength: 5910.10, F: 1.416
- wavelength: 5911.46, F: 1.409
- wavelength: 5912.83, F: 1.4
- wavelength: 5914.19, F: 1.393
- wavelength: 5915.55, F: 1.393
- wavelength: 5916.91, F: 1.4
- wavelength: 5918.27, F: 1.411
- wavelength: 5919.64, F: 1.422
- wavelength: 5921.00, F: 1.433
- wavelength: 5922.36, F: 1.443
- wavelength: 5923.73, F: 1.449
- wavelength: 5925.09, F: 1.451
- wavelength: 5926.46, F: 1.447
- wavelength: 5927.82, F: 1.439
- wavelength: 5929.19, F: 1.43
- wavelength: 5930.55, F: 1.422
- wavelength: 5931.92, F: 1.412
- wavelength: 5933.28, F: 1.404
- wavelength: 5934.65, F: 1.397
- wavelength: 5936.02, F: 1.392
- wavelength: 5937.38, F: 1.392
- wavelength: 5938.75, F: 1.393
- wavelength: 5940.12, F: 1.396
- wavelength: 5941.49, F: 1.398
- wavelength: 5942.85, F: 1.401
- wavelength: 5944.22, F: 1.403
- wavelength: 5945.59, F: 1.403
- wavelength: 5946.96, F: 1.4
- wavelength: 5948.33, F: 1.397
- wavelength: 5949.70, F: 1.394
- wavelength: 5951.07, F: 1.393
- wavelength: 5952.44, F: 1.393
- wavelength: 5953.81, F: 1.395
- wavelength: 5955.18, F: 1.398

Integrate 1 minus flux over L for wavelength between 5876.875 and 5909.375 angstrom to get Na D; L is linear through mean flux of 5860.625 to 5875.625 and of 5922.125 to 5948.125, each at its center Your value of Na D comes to 2.9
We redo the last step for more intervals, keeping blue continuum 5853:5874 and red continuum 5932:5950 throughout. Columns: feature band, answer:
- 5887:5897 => 1.9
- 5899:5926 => -0.1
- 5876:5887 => 0.2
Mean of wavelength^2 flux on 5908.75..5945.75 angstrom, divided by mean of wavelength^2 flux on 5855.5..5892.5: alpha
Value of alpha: 1.1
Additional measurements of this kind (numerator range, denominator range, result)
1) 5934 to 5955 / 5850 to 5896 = 1.06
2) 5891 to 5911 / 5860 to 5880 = 0.92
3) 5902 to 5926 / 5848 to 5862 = 1.05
